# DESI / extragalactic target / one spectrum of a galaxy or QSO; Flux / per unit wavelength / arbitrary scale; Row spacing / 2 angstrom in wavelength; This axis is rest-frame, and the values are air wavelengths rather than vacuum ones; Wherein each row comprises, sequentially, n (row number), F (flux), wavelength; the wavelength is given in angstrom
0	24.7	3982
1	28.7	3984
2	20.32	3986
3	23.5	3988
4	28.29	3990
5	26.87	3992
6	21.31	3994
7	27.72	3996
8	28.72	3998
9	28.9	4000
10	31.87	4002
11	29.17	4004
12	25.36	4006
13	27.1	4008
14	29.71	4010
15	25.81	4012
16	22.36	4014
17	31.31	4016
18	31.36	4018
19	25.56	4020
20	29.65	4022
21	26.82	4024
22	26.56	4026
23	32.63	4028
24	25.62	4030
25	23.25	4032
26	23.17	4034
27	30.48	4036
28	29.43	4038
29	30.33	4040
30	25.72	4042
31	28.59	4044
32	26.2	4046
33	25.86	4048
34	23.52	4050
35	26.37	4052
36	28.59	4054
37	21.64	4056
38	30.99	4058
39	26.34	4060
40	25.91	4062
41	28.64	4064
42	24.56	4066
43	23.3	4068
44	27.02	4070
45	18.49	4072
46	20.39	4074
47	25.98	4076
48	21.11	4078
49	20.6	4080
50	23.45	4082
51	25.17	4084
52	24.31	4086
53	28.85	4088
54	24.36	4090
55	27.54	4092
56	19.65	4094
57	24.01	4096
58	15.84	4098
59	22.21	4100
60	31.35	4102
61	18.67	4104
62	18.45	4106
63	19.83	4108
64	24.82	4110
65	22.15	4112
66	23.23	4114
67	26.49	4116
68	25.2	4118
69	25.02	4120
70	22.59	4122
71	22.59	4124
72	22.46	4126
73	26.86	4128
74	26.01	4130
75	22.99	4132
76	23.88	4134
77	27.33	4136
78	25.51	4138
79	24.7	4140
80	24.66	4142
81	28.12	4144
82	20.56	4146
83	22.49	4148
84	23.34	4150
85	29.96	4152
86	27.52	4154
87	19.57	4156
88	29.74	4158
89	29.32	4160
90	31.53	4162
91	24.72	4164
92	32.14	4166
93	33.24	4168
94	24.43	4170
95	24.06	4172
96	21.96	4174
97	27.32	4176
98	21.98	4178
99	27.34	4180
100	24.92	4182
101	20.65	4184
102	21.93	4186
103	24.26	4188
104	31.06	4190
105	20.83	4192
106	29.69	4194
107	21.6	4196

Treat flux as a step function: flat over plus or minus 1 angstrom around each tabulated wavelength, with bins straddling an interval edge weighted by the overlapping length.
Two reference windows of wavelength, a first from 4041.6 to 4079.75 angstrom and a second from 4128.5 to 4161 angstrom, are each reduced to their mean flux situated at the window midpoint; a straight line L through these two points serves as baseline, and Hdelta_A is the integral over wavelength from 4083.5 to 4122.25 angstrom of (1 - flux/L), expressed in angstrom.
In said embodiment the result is 2.7 angstrom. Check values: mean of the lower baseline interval 25.1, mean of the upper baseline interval 25.4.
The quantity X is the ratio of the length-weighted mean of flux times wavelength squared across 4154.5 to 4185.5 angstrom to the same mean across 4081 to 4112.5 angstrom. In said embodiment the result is 1.2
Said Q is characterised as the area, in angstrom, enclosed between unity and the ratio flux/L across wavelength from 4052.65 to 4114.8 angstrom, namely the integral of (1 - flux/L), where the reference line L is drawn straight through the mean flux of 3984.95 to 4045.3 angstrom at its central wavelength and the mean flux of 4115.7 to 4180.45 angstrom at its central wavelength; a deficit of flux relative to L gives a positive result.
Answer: 6.1 angstrom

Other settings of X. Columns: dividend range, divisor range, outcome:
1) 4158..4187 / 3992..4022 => 1.03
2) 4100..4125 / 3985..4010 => 0.92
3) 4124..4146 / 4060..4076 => 1.06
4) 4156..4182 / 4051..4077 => 1.12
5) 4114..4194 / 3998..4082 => 1.01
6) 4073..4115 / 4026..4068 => 0.88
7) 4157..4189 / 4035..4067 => 1.03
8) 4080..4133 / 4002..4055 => 0.89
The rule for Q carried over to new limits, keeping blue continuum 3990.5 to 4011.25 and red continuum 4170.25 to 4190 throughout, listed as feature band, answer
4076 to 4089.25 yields 1.0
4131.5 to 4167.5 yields -2.0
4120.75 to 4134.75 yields 0.7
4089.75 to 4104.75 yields 1.7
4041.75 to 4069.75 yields 0.4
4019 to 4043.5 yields -0.3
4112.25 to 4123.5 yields 0.5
